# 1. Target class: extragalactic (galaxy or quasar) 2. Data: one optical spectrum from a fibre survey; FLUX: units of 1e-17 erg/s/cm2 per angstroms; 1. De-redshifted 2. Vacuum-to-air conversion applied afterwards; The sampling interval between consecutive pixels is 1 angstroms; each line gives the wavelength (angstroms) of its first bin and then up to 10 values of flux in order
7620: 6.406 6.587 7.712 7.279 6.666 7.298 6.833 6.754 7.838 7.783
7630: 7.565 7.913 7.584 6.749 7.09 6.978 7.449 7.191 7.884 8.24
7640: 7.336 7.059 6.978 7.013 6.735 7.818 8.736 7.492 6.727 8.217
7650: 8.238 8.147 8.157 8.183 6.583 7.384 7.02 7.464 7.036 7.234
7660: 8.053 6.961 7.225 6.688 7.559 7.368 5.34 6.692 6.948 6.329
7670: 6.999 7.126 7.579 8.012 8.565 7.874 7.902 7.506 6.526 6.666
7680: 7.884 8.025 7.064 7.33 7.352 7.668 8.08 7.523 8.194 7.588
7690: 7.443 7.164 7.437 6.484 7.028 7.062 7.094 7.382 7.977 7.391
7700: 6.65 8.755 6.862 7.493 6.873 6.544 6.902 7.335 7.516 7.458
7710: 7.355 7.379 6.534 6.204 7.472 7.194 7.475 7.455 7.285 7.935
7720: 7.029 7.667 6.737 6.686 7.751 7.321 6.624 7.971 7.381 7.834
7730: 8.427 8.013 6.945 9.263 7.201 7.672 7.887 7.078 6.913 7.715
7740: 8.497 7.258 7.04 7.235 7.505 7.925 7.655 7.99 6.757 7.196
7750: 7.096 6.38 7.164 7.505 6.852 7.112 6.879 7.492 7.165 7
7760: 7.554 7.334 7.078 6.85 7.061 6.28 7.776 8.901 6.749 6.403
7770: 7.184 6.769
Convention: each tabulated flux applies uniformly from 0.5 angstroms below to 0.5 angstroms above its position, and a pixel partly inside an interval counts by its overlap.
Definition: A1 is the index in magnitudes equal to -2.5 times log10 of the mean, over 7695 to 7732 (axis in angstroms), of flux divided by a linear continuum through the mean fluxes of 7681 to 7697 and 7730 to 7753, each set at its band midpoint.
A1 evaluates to 0.02 mag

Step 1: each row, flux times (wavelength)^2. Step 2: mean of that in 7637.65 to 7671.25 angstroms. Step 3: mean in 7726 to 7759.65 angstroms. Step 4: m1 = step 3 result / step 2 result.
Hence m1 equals 1.04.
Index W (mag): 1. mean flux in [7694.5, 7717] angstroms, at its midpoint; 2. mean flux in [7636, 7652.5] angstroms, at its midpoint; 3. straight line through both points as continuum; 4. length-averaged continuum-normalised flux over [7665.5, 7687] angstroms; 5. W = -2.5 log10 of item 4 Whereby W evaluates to 0.01 mag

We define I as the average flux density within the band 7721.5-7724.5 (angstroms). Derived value 7.06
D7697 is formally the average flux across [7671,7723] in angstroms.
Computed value 7.36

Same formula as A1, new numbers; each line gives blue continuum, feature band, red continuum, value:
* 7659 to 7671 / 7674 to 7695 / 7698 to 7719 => -0.06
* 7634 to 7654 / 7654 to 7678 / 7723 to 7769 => 0.04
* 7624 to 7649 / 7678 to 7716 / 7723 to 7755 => 0.02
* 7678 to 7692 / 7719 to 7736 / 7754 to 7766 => -0.04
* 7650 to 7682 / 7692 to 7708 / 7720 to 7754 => 0.03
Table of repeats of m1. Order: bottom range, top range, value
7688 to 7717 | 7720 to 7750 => 1.05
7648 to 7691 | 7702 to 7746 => 1.01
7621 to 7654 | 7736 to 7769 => 1.00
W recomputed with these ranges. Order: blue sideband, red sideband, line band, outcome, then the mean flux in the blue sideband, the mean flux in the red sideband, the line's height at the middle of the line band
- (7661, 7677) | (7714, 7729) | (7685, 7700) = -0.019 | 7.21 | 7.34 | 7.27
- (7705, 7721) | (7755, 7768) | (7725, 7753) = -0.038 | 7.23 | 7.25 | 7.24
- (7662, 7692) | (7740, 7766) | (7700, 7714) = 0.019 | 7.34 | 7.21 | 7.29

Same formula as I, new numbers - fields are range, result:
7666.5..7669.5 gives 6.66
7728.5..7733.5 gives 8.1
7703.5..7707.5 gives 6.91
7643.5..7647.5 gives 7.7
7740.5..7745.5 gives 7.39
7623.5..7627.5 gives 6.89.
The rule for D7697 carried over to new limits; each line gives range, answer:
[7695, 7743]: 7.39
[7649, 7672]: 7.24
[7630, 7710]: 7.37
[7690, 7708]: 7.22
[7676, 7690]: 7.51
